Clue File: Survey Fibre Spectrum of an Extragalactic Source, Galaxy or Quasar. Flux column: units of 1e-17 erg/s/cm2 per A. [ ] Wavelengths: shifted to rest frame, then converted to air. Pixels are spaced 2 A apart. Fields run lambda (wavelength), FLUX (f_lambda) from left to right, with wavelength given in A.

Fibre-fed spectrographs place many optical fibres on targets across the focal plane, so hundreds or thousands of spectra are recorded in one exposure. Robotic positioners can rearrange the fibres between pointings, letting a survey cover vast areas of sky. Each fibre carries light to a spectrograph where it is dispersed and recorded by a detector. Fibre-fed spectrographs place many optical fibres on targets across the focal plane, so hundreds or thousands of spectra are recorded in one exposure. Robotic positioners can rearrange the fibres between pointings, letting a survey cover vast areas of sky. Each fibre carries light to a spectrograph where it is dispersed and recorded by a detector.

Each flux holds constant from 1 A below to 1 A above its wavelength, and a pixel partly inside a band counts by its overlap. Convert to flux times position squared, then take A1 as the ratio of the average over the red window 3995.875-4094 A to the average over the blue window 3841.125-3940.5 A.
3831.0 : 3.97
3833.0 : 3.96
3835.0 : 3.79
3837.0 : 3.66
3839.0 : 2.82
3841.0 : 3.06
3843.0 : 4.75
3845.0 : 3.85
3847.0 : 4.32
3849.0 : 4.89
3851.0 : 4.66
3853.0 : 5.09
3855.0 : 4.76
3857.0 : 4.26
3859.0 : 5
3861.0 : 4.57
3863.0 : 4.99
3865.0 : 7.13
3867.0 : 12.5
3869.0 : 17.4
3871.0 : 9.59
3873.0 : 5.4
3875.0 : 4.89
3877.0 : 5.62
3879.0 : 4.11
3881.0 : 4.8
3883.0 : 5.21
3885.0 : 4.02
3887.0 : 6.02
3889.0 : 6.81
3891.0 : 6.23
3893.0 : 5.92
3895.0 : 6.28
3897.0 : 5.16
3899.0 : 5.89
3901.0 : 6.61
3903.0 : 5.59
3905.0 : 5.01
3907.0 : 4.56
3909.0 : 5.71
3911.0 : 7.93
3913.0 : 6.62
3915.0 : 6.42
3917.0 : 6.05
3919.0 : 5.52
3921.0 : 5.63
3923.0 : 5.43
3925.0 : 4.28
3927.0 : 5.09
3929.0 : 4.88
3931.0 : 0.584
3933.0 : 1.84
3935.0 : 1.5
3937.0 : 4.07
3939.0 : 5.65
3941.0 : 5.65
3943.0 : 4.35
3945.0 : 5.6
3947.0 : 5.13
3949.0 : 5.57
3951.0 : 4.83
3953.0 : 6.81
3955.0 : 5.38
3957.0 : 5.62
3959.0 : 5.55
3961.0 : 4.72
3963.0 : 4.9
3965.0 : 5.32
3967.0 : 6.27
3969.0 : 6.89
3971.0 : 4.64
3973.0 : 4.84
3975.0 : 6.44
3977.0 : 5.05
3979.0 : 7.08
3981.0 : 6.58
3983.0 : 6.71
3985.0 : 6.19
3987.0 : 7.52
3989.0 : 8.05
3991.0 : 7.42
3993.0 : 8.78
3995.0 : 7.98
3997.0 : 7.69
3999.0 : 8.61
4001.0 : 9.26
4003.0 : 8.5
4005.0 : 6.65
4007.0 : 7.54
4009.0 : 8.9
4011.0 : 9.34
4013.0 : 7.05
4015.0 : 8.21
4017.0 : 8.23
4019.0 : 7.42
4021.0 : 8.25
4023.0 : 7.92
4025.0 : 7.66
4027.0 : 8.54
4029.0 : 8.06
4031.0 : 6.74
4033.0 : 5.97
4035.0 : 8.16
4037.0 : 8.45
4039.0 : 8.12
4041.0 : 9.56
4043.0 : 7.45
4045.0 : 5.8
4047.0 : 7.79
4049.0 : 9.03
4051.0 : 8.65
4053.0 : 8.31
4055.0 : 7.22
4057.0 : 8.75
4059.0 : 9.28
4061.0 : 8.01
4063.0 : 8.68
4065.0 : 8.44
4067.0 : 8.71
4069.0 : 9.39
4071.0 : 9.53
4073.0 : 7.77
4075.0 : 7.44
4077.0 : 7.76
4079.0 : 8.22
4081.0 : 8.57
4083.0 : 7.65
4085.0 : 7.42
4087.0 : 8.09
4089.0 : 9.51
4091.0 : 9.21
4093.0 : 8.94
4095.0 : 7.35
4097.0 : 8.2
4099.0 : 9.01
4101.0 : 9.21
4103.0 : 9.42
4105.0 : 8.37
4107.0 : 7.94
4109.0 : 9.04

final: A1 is 1.59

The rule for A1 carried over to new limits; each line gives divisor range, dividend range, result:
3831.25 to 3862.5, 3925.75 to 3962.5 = 1.14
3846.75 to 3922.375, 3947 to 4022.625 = 1.19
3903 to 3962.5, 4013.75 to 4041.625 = 1.65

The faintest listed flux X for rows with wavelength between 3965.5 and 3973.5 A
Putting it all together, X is 4.64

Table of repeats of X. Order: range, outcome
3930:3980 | 0.584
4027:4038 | 5.97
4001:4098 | 5.8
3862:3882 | 4.11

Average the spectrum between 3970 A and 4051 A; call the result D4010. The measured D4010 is 7.57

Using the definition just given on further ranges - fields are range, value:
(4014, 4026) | 7.95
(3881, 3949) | 5.19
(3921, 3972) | 4.84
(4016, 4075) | 8.12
